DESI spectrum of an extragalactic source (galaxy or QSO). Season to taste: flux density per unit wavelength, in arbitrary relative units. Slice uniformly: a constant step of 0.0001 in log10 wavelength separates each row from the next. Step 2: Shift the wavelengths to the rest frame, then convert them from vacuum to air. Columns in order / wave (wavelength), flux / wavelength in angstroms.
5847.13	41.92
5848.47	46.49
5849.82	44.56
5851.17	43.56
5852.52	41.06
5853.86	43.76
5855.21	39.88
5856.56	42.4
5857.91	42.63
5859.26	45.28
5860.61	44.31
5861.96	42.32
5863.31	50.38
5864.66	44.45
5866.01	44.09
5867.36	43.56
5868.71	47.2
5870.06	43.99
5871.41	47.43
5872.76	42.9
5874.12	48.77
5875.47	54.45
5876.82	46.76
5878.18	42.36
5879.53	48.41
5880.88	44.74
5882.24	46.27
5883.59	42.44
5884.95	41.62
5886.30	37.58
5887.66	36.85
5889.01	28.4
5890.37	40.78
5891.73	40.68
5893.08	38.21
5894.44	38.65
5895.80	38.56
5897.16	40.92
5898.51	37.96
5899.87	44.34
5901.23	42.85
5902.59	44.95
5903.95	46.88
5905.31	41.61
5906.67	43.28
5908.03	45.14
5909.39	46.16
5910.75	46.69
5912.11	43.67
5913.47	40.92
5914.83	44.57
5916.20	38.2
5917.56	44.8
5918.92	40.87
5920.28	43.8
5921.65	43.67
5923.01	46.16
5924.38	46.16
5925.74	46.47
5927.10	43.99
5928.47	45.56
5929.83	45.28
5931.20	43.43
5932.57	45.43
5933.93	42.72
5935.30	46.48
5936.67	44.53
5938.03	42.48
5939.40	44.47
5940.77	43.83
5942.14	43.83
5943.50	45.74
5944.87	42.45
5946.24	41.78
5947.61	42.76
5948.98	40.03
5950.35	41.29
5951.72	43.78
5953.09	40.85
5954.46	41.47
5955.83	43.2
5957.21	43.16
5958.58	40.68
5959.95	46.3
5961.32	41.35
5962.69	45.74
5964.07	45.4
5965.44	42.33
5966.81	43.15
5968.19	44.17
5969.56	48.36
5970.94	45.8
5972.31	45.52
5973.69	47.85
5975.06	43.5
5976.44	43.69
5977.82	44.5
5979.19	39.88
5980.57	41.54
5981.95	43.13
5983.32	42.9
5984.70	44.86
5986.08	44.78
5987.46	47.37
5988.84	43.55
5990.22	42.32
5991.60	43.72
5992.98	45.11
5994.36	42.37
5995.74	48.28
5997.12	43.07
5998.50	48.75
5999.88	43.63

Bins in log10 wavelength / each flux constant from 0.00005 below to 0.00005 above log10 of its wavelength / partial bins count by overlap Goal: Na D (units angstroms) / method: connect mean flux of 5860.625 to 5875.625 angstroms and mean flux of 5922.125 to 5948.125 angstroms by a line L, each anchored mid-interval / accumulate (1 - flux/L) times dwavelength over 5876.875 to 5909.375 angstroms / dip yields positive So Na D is 2.7 angstroms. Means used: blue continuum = 46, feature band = 41.6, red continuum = 44.4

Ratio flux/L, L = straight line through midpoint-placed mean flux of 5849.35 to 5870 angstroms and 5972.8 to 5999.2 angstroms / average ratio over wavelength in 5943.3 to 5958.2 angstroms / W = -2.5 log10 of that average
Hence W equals 0.05 mag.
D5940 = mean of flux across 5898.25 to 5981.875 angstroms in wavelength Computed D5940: 43.7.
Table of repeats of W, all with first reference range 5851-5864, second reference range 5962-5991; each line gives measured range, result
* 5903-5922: 0.01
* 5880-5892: 0.10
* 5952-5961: 0.04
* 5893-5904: 0.06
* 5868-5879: -0.07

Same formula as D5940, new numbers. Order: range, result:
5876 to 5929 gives 42.6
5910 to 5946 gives 44.1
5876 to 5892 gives 41.5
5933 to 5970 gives 43.4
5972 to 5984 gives 43.6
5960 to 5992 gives 44.2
